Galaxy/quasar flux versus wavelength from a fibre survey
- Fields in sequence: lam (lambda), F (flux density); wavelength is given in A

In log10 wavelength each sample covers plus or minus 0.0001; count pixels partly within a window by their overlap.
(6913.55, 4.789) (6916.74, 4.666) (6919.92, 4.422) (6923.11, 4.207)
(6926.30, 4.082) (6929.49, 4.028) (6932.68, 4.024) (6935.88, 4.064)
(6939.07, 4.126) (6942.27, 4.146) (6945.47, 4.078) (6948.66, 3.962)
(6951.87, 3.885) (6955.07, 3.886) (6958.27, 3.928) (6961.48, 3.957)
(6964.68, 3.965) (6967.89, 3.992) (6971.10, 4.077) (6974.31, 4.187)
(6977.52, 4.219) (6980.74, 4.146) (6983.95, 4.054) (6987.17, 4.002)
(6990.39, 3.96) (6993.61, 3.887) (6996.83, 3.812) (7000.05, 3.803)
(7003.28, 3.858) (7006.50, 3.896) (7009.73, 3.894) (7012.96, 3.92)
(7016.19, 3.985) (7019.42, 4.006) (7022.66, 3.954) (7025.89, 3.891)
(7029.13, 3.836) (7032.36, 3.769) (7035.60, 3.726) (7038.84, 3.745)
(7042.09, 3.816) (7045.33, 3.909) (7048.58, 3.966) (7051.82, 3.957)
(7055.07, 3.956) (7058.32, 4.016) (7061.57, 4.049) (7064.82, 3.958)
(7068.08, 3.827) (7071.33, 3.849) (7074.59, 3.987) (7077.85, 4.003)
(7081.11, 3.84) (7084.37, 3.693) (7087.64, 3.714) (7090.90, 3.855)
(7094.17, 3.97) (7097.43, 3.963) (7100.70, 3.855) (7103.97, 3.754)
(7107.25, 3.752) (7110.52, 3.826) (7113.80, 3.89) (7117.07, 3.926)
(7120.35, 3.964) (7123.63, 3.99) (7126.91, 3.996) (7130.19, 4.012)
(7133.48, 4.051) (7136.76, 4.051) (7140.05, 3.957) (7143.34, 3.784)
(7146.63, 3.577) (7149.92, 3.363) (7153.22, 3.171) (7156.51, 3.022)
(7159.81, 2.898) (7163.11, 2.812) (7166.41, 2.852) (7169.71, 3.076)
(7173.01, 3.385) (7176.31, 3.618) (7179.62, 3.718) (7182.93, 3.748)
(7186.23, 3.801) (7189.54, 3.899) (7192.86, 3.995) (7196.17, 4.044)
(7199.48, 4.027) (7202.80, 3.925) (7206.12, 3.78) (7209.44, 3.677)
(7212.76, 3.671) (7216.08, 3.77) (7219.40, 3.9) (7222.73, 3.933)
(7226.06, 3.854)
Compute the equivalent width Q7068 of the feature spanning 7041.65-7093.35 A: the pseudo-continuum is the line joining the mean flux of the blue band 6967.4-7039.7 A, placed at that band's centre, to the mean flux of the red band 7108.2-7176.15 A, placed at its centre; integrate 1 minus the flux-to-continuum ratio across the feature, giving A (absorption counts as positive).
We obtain -1.7 A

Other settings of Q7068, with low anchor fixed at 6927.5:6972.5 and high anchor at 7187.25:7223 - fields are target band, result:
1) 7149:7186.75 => 6.0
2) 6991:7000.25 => 0.3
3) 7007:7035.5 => 0.5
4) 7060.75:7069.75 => 0.0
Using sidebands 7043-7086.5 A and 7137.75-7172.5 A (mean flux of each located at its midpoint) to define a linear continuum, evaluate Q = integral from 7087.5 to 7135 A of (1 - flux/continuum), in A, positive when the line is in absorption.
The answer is -4.3 A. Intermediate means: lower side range 3.92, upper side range 3.27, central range 3.91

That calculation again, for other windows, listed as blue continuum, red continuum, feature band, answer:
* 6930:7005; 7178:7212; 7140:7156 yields 1.6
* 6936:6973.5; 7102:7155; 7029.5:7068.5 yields 0.1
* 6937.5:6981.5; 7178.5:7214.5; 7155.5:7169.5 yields 3.5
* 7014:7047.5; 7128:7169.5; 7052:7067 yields -0.9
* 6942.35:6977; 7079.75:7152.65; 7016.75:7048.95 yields 0.6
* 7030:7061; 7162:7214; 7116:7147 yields -1.8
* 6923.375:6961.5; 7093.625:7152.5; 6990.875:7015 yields 0.6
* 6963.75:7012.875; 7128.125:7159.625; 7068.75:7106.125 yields -1.0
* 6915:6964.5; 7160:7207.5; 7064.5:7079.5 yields -0.4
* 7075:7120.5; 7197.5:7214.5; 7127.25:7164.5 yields 2.9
